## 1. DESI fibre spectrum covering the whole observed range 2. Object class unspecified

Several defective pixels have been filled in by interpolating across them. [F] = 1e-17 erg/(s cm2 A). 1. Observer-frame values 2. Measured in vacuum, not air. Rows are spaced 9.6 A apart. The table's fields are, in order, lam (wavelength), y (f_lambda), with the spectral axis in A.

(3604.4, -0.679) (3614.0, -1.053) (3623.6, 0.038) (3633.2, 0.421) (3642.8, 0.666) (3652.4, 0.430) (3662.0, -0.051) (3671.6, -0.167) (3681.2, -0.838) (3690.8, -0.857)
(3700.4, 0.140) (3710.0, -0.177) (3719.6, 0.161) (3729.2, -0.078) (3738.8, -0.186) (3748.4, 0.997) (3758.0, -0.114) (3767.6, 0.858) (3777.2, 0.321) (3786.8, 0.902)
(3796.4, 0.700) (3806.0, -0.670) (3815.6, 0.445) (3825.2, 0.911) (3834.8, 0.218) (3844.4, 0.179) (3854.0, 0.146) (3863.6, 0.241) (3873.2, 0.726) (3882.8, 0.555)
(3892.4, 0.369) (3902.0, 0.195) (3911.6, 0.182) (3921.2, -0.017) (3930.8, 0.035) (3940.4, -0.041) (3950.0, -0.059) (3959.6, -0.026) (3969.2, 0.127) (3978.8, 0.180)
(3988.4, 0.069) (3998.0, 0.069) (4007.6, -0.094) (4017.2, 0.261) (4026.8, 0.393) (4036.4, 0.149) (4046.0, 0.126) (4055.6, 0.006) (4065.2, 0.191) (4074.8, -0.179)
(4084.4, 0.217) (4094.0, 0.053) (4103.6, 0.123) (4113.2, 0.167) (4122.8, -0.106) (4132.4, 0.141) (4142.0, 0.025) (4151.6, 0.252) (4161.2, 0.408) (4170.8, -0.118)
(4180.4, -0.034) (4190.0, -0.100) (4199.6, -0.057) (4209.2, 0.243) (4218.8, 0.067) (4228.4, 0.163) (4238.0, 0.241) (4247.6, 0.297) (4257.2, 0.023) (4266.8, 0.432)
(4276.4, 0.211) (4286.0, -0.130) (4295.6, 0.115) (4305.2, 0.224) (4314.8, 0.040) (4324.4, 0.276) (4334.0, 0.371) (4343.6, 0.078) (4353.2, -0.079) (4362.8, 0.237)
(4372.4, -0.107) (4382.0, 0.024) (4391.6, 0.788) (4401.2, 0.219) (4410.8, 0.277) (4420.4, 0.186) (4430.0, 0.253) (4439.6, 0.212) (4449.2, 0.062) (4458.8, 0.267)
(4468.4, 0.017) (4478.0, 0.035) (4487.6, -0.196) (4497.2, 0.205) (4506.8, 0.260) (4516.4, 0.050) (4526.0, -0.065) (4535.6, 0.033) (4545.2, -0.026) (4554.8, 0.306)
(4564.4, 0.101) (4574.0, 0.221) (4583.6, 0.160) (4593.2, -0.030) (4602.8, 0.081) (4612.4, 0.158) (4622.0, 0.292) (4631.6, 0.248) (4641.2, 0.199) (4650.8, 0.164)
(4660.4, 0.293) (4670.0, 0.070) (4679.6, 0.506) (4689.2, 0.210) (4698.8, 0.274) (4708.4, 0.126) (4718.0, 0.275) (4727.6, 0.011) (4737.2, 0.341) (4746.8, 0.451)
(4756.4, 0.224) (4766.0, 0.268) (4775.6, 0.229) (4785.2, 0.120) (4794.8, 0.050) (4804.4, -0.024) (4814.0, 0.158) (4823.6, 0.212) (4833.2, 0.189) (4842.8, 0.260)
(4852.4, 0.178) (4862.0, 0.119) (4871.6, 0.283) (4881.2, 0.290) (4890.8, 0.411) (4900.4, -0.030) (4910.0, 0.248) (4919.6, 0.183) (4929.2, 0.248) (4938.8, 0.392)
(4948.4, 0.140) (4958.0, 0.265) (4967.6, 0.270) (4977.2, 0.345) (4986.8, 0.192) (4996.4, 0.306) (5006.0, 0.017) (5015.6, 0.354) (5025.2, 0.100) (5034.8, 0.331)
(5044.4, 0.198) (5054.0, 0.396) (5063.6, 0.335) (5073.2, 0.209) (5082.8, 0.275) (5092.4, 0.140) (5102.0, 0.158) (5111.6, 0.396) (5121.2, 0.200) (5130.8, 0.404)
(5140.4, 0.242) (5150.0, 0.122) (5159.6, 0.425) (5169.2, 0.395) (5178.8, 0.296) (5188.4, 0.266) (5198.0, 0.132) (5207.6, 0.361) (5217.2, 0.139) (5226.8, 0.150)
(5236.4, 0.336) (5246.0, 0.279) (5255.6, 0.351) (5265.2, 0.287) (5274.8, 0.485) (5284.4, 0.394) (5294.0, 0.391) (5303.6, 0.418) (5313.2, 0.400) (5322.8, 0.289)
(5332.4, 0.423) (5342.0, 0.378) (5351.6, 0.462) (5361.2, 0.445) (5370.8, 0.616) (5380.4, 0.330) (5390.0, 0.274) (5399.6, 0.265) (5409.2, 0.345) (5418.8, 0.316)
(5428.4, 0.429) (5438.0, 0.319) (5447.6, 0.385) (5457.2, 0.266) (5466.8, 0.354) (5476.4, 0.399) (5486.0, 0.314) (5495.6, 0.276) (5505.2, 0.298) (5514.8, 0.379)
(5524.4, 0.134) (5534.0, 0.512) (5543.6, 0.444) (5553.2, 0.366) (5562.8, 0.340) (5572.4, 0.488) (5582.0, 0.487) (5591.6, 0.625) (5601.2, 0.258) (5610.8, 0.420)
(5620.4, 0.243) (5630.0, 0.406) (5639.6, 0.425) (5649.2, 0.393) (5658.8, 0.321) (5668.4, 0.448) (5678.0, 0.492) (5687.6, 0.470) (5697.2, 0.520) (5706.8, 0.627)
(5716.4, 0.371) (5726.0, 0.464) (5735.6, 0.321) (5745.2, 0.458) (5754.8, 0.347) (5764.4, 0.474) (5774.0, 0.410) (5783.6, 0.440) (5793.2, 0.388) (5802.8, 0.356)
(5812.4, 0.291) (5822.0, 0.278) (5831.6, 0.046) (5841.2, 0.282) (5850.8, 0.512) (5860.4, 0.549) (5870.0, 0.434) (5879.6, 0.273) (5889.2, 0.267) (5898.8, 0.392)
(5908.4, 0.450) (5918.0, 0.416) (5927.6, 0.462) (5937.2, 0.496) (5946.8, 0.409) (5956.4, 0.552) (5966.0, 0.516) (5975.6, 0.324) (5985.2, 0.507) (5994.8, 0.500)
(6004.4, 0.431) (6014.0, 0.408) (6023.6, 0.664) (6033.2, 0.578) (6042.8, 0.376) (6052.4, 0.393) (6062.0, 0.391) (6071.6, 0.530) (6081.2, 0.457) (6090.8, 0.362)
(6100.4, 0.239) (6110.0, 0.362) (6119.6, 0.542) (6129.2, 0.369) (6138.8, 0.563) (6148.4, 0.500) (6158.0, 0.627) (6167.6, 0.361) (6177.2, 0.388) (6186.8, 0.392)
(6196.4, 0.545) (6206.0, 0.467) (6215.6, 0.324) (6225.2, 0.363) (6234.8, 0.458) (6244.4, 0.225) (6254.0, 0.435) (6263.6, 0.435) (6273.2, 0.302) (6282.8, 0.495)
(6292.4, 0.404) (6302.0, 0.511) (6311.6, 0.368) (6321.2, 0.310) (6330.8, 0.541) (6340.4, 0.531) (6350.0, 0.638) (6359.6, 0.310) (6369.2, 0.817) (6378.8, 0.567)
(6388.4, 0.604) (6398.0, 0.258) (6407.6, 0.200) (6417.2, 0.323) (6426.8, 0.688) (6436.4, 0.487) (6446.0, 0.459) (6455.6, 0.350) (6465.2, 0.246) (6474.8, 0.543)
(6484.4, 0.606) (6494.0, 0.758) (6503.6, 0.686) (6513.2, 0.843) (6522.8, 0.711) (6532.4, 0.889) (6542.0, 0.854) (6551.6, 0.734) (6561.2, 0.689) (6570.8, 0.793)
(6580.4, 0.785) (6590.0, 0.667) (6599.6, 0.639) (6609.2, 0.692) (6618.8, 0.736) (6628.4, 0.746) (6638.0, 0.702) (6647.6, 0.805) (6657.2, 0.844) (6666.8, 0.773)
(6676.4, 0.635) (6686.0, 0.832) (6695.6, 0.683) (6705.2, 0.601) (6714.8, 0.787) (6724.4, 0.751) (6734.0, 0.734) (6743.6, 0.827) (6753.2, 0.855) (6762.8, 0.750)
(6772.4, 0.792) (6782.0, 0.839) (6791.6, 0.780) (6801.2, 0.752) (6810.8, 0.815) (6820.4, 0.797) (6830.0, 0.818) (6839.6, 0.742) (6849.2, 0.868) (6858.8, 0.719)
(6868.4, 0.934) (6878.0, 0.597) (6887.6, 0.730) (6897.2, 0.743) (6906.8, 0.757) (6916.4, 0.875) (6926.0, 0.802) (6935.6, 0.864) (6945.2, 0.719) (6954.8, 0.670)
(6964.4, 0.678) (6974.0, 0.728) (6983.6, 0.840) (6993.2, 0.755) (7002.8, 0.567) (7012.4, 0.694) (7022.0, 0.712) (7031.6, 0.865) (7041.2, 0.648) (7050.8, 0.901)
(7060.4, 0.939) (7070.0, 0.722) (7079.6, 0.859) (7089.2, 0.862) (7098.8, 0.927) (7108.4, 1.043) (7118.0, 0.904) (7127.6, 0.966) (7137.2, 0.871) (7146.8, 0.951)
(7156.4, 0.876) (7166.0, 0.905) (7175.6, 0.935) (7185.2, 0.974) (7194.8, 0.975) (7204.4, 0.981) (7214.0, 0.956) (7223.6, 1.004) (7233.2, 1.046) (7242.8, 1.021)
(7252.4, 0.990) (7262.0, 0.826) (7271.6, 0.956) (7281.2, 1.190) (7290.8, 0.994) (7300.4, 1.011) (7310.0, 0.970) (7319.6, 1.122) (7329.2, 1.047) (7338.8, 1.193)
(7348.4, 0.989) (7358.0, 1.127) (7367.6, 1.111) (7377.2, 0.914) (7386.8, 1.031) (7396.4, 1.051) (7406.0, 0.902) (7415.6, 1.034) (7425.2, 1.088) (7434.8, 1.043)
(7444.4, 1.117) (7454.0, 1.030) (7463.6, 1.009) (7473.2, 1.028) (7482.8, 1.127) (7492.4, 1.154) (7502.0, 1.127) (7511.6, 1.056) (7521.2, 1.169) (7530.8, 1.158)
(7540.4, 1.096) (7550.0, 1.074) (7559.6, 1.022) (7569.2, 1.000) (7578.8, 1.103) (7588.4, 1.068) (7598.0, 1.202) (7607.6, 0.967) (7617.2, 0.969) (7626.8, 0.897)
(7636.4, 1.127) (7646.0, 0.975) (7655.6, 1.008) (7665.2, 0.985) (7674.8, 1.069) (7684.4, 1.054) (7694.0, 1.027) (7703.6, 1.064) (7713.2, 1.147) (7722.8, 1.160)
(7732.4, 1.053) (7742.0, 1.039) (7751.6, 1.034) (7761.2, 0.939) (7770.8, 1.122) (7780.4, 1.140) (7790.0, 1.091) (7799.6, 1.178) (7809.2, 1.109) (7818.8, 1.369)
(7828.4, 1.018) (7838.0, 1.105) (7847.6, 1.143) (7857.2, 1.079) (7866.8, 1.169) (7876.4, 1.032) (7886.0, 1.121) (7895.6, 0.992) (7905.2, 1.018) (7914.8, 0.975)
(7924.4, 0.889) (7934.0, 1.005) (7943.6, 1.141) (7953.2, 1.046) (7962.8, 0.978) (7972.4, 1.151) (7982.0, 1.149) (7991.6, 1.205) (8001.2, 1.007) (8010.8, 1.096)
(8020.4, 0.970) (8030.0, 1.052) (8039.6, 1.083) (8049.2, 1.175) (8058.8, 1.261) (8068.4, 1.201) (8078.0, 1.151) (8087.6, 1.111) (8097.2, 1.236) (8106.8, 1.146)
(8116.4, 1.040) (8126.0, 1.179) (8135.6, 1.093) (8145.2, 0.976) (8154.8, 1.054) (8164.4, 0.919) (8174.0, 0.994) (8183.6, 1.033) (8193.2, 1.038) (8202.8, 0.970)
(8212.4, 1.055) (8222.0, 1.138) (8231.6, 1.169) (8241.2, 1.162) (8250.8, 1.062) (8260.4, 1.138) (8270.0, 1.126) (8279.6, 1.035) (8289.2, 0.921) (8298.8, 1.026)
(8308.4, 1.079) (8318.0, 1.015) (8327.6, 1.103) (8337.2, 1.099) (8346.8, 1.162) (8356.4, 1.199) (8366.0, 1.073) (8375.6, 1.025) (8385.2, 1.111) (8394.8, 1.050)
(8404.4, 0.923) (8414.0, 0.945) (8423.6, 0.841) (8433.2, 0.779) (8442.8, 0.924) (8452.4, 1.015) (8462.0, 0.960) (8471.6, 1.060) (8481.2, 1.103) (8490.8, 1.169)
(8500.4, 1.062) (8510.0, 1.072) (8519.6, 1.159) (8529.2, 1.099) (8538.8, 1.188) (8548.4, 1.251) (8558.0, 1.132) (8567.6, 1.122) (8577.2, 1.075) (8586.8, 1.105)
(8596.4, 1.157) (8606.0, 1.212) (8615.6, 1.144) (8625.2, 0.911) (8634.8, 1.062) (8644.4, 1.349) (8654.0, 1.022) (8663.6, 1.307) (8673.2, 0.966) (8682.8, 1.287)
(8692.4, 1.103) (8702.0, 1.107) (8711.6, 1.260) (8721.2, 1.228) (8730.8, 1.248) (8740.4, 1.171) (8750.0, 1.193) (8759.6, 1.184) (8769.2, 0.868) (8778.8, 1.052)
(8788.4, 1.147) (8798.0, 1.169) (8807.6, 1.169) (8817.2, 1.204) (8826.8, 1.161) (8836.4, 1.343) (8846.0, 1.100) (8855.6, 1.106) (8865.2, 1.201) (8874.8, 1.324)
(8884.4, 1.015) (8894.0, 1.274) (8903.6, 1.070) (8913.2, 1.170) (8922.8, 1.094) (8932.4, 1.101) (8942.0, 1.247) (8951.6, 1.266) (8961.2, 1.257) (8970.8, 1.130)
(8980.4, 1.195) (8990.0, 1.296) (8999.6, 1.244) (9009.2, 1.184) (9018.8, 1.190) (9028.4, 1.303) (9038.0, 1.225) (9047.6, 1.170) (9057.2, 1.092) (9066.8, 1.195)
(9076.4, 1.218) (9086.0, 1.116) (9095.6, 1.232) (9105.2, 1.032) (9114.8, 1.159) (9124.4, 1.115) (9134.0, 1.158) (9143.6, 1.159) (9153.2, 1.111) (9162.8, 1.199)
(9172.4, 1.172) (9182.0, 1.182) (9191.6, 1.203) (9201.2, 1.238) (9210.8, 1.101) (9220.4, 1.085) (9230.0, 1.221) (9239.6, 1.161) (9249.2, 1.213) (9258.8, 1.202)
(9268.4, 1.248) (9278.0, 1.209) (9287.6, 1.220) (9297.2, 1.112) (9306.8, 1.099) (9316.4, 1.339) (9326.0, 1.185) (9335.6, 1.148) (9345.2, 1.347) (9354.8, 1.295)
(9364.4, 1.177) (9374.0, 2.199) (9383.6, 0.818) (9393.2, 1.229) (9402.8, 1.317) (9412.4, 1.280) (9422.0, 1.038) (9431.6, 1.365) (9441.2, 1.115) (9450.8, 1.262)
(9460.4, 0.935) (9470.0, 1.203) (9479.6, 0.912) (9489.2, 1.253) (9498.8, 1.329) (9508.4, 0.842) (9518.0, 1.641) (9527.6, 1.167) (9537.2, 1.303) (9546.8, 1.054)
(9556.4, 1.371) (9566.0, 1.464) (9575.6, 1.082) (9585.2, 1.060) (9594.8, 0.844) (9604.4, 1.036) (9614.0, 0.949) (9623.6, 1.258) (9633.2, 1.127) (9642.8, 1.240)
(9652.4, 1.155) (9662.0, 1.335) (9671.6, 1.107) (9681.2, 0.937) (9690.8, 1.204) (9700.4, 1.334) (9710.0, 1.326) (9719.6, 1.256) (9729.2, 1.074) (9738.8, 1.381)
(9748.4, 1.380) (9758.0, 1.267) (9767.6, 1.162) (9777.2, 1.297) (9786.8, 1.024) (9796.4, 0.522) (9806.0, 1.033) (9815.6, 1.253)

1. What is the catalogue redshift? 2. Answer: 0.63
